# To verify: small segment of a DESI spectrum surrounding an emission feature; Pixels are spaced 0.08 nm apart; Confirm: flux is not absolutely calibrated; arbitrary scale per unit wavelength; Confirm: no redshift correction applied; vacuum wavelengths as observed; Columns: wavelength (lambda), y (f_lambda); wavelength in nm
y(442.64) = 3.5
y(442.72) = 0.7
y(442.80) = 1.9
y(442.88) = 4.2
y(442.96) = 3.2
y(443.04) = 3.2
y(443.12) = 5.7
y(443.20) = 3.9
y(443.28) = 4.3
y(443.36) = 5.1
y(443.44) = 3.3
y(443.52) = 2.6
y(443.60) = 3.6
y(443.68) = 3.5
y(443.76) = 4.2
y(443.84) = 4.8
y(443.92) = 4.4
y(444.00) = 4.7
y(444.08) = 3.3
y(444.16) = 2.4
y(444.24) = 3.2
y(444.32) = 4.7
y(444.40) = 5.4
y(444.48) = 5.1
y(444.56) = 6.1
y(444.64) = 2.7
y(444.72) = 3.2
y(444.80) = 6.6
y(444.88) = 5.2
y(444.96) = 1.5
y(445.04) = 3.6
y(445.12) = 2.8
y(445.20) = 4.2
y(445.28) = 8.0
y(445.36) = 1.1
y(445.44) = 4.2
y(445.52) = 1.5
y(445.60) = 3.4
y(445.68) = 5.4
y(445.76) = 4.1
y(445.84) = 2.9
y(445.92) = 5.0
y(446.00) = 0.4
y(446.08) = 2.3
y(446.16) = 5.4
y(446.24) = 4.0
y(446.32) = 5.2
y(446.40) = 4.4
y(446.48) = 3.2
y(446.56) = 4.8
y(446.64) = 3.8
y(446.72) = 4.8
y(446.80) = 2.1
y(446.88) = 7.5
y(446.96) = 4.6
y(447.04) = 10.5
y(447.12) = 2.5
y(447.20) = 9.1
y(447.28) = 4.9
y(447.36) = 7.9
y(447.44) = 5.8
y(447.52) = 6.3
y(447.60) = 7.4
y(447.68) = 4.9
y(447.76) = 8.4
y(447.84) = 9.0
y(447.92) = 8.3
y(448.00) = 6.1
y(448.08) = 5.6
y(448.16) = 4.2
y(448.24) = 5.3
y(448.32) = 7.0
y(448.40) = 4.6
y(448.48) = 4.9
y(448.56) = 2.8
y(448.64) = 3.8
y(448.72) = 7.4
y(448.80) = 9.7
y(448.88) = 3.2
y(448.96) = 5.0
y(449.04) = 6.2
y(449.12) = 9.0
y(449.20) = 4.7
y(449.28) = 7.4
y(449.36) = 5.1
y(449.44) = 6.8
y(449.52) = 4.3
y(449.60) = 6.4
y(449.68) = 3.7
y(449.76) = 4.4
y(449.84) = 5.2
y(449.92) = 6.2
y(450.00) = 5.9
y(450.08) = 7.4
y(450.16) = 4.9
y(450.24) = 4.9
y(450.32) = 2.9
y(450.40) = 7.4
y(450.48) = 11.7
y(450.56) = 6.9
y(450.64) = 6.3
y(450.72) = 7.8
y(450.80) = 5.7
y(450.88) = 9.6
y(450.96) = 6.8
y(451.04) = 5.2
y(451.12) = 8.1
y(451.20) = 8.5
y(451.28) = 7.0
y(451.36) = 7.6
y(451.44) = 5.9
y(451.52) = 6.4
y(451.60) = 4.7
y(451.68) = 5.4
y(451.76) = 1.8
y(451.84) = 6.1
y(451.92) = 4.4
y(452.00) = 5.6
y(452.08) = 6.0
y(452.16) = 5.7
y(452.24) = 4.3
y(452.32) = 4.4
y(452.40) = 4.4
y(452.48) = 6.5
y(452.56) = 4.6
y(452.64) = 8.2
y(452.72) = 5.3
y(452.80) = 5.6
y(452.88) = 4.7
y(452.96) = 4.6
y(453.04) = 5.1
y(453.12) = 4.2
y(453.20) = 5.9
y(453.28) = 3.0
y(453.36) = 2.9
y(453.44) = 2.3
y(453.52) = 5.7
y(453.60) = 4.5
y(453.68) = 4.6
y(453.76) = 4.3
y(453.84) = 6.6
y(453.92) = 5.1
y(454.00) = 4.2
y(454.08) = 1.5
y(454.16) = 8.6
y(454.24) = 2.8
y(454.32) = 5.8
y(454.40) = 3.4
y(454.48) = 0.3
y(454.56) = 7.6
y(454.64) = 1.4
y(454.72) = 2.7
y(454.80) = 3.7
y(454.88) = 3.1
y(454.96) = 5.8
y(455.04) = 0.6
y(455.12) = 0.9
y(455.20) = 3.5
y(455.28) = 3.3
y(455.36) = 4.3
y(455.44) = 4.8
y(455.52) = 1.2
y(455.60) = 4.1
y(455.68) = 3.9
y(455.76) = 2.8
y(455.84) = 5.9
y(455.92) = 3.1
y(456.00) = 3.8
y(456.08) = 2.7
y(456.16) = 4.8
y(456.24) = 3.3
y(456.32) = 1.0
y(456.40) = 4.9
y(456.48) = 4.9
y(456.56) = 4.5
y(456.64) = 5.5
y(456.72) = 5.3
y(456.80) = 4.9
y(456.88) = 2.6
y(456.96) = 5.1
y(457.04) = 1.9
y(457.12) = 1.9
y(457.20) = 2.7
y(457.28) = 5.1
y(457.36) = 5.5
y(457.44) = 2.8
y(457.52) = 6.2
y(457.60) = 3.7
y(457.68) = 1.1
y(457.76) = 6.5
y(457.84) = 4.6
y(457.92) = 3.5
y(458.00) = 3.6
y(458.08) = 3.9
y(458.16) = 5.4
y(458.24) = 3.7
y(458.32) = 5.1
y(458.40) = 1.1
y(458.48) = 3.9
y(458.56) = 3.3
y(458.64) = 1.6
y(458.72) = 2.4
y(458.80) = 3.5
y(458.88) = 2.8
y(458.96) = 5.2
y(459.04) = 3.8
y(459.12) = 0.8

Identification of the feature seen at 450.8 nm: C III] 1909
